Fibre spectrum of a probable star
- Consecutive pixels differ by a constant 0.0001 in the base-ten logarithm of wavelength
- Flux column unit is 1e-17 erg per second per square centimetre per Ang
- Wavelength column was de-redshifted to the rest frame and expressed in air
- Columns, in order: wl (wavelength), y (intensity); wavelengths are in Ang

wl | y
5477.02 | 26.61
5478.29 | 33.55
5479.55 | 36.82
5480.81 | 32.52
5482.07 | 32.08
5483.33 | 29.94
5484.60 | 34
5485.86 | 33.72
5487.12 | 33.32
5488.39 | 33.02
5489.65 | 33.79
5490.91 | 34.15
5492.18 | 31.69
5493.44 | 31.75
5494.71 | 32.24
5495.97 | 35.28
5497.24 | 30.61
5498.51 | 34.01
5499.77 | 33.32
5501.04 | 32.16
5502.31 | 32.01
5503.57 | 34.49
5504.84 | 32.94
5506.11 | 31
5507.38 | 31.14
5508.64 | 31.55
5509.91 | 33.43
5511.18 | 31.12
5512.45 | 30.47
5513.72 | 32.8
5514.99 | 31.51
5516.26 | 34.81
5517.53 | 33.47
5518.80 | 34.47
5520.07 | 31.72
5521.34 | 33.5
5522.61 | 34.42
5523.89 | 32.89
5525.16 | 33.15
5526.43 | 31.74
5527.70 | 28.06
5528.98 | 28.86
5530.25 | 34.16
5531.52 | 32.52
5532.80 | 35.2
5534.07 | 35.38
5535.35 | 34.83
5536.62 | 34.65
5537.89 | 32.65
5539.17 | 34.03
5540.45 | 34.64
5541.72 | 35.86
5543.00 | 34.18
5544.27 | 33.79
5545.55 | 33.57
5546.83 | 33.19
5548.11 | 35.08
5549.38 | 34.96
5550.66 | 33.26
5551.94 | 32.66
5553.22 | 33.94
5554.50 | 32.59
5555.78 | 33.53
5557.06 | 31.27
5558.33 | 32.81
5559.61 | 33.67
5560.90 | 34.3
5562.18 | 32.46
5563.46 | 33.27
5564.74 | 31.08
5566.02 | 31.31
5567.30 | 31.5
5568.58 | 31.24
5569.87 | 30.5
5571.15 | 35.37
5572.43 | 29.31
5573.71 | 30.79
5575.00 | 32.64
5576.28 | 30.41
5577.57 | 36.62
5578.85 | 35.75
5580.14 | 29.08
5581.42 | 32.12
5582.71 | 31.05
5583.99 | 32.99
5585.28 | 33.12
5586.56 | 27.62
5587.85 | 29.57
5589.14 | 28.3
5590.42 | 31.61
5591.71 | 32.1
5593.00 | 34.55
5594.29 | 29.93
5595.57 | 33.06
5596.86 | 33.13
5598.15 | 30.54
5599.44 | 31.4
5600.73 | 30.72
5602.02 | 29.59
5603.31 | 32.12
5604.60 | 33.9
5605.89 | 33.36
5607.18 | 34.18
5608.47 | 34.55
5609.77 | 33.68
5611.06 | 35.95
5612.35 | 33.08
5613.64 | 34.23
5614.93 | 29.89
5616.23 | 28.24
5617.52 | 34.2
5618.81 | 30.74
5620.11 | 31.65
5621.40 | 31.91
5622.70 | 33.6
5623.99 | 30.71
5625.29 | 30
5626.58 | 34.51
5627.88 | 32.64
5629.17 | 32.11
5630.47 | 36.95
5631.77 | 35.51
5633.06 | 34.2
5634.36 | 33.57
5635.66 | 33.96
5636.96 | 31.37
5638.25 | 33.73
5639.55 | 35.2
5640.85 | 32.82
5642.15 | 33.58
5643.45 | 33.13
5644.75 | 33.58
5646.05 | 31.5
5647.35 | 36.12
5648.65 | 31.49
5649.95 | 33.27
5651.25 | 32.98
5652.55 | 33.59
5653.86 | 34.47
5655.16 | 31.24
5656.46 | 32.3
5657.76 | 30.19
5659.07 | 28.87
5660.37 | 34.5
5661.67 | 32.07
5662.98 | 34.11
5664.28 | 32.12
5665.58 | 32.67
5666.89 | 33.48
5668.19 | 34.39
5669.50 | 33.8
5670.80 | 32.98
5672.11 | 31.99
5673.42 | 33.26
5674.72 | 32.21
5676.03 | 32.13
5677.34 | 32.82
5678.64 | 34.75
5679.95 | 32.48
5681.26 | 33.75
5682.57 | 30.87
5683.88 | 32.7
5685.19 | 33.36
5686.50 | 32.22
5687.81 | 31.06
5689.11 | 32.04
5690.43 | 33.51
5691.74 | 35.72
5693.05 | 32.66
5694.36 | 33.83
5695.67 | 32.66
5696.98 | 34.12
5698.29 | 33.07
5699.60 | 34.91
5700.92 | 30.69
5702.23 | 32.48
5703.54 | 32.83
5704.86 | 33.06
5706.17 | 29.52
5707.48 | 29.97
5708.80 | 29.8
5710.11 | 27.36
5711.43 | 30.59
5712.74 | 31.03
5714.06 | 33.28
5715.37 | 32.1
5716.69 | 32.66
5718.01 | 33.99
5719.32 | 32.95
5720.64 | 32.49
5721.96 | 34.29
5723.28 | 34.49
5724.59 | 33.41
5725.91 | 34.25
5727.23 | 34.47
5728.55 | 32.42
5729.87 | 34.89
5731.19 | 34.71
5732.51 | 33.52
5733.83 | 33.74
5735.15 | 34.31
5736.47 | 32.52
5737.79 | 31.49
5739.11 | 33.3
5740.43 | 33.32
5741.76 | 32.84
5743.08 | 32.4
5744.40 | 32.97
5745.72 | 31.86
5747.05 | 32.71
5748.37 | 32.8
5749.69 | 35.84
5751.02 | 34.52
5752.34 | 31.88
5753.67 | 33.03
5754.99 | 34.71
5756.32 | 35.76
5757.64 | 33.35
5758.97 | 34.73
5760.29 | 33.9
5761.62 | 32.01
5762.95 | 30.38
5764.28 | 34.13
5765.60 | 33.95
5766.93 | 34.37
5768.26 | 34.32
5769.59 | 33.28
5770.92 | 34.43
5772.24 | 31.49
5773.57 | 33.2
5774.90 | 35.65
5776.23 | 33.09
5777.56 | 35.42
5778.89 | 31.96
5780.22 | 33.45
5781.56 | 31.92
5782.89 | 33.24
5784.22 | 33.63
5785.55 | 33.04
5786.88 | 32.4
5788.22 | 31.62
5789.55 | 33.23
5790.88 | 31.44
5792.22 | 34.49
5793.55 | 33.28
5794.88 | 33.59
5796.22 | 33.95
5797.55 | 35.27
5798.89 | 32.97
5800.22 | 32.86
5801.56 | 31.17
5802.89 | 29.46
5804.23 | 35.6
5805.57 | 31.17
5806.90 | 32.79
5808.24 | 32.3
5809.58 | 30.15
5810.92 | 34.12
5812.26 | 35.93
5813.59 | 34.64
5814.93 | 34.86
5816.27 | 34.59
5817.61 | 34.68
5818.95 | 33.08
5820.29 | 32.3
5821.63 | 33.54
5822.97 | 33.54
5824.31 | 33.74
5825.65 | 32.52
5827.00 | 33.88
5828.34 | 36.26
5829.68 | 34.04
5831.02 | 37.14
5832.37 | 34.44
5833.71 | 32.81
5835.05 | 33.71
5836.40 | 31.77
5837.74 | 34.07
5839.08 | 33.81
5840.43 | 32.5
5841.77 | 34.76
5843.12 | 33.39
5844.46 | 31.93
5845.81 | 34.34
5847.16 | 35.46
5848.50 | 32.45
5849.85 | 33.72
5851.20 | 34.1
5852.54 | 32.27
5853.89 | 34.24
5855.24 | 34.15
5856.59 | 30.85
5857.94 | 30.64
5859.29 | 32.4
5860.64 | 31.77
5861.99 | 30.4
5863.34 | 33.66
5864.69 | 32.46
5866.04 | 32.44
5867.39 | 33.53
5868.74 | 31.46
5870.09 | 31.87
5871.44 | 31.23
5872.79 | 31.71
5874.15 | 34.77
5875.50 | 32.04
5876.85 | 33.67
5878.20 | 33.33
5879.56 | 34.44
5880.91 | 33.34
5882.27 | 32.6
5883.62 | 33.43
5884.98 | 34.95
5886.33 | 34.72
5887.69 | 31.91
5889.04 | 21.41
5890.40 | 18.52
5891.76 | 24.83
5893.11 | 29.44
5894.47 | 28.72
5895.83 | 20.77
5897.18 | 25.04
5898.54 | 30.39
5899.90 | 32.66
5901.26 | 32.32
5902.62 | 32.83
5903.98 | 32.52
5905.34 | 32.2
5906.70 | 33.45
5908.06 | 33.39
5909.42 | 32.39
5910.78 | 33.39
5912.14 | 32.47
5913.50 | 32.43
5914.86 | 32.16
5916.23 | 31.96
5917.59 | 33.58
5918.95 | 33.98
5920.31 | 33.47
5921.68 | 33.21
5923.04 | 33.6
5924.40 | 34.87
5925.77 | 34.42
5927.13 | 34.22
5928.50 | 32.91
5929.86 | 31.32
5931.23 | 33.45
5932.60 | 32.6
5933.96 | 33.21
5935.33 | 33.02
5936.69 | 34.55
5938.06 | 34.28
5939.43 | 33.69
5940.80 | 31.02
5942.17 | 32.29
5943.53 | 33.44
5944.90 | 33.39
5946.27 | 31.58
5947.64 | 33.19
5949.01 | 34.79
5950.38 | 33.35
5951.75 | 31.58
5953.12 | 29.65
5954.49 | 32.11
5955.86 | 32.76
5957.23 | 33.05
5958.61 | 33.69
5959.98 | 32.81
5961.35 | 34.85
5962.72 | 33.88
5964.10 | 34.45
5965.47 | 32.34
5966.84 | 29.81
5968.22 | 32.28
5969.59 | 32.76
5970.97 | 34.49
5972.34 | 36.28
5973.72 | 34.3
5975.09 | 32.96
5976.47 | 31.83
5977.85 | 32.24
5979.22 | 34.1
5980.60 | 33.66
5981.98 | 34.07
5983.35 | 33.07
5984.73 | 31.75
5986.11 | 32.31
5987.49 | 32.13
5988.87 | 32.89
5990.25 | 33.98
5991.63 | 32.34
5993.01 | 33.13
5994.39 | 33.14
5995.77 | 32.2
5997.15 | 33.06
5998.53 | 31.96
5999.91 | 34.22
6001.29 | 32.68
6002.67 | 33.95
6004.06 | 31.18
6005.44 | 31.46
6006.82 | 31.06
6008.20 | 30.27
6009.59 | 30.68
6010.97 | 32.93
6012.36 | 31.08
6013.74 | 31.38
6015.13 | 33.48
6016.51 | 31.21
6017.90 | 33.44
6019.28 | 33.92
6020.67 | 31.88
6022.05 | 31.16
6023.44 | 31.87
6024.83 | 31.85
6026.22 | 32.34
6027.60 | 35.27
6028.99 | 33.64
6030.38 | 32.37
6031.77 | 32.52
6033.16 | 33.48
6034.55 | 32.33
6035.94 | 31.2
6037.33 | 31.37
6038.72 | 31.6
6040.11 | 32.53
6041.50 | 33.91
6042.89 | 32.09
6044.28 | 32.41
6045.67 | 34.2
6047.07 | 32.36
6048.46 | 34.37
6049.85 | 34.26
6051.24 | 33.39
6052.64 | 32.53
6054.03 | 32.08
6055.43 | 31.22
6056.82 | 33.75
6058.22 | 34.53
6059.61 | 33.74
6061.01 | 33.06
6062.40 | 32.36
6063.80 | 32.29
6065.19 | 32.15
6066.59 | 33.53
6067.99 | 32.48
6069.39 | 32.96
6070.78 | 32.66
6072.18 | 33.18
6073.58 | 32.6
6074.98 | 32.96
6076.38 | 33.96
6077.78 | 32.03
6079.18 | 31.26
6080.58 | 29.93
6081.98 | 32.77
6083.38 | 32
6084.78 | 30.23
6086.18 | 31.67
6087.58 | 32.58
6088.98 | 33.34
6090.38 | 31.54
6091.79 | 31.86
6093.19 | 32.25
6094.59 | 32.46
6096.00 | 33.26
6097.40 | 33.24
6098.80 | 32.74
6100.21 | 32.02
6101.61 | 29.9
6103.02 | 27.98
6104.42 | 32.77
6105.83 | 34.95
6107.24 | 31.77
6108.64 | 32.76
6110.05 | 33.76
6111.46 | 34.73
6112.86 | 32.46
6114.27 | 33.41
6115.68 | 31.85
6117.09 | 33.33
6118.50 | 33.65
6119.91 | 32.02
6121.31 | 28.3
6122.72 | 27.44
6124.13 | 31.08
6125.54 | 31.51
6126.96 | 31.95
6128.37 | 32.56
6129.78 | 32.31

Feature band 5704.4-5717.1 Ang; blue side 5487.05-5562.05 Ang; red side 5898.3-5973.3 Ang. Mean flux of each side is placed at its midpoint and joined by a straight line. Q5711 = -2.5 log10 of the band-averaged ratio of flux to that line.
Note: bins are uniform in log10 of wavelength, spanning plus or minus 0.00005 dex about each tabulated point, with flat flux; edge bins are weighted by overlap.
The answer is 0.07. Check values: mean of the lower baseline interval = 33.1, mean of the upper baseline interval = 33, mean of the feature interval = 30.9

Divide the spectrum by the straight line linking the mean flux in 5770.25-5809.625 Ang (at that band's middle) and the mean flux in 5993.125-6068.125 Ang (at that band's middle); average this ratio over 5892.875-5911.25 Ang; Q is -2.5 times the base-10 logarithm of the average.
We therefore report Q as 0.073 mag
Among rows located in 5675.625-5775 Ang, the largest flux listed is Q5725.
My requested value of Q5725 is 35.84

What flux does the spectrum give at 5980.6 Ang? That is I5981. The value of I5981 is 33.66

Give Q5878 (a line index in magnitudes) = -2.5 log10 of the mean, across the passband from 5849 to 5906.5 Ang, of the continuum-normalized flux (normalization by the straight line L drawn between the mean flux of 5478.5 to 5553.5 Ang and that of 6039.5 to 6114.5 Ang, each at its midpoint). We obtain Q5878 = 0.05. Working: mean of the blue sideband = 33.1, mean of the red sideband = 32.6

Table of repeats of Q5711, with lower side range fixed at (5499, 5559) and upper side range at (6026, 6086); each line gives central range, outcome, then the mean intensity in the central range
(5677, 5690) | 0.01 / 32.6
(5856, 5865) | 0.04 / 31.7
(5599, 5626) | 0.02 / 32.3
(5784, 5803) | 0.00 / 32.9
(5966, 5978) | -0.01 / 33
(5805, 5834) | -0.03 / 33.8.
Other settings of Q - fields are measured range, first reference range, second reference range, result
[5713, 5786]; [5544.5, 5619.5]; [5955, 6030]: -0.03 mag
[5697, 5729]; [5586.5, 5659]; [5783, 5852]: 0.02 mag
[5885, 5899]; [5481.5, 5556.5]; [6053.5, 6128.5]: 0.21 mag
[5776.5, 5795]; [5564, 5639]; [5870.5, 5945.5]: -0.03 mag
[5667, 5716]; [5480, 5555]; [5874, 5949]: 0.00 mag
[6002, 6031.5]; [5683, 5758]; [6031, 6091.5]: 0.01 mag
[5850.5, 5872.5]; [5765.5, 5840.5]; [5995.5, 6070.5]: 0.03 mag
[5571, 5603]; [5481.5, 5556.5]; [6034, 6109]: 0.05 mag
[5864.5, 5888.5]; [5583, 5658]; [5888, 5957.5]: -0.04 mag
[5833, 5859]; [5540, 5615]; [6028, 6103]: -0.02 mag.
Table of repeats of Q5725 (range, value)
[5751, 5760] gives 35.76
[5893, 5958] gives 34.87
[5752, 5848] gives 37.14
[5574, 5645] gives 36.95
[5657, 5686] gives 34.75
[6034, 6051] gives 34.37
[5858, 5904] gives 34.95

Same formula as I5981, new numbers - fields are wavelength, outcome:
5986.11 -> 32.31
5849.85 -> 33.72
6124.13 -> 31.08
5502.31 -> 32.01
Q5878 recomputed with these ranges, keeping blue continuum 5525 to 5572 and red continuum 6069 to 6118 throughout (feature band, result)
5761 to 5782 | -0.02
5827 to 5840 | -0.05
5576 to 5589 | 0.04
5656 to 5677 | 0.01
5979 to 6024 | 0.00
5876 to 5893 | 0.07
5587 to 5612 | 0.03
